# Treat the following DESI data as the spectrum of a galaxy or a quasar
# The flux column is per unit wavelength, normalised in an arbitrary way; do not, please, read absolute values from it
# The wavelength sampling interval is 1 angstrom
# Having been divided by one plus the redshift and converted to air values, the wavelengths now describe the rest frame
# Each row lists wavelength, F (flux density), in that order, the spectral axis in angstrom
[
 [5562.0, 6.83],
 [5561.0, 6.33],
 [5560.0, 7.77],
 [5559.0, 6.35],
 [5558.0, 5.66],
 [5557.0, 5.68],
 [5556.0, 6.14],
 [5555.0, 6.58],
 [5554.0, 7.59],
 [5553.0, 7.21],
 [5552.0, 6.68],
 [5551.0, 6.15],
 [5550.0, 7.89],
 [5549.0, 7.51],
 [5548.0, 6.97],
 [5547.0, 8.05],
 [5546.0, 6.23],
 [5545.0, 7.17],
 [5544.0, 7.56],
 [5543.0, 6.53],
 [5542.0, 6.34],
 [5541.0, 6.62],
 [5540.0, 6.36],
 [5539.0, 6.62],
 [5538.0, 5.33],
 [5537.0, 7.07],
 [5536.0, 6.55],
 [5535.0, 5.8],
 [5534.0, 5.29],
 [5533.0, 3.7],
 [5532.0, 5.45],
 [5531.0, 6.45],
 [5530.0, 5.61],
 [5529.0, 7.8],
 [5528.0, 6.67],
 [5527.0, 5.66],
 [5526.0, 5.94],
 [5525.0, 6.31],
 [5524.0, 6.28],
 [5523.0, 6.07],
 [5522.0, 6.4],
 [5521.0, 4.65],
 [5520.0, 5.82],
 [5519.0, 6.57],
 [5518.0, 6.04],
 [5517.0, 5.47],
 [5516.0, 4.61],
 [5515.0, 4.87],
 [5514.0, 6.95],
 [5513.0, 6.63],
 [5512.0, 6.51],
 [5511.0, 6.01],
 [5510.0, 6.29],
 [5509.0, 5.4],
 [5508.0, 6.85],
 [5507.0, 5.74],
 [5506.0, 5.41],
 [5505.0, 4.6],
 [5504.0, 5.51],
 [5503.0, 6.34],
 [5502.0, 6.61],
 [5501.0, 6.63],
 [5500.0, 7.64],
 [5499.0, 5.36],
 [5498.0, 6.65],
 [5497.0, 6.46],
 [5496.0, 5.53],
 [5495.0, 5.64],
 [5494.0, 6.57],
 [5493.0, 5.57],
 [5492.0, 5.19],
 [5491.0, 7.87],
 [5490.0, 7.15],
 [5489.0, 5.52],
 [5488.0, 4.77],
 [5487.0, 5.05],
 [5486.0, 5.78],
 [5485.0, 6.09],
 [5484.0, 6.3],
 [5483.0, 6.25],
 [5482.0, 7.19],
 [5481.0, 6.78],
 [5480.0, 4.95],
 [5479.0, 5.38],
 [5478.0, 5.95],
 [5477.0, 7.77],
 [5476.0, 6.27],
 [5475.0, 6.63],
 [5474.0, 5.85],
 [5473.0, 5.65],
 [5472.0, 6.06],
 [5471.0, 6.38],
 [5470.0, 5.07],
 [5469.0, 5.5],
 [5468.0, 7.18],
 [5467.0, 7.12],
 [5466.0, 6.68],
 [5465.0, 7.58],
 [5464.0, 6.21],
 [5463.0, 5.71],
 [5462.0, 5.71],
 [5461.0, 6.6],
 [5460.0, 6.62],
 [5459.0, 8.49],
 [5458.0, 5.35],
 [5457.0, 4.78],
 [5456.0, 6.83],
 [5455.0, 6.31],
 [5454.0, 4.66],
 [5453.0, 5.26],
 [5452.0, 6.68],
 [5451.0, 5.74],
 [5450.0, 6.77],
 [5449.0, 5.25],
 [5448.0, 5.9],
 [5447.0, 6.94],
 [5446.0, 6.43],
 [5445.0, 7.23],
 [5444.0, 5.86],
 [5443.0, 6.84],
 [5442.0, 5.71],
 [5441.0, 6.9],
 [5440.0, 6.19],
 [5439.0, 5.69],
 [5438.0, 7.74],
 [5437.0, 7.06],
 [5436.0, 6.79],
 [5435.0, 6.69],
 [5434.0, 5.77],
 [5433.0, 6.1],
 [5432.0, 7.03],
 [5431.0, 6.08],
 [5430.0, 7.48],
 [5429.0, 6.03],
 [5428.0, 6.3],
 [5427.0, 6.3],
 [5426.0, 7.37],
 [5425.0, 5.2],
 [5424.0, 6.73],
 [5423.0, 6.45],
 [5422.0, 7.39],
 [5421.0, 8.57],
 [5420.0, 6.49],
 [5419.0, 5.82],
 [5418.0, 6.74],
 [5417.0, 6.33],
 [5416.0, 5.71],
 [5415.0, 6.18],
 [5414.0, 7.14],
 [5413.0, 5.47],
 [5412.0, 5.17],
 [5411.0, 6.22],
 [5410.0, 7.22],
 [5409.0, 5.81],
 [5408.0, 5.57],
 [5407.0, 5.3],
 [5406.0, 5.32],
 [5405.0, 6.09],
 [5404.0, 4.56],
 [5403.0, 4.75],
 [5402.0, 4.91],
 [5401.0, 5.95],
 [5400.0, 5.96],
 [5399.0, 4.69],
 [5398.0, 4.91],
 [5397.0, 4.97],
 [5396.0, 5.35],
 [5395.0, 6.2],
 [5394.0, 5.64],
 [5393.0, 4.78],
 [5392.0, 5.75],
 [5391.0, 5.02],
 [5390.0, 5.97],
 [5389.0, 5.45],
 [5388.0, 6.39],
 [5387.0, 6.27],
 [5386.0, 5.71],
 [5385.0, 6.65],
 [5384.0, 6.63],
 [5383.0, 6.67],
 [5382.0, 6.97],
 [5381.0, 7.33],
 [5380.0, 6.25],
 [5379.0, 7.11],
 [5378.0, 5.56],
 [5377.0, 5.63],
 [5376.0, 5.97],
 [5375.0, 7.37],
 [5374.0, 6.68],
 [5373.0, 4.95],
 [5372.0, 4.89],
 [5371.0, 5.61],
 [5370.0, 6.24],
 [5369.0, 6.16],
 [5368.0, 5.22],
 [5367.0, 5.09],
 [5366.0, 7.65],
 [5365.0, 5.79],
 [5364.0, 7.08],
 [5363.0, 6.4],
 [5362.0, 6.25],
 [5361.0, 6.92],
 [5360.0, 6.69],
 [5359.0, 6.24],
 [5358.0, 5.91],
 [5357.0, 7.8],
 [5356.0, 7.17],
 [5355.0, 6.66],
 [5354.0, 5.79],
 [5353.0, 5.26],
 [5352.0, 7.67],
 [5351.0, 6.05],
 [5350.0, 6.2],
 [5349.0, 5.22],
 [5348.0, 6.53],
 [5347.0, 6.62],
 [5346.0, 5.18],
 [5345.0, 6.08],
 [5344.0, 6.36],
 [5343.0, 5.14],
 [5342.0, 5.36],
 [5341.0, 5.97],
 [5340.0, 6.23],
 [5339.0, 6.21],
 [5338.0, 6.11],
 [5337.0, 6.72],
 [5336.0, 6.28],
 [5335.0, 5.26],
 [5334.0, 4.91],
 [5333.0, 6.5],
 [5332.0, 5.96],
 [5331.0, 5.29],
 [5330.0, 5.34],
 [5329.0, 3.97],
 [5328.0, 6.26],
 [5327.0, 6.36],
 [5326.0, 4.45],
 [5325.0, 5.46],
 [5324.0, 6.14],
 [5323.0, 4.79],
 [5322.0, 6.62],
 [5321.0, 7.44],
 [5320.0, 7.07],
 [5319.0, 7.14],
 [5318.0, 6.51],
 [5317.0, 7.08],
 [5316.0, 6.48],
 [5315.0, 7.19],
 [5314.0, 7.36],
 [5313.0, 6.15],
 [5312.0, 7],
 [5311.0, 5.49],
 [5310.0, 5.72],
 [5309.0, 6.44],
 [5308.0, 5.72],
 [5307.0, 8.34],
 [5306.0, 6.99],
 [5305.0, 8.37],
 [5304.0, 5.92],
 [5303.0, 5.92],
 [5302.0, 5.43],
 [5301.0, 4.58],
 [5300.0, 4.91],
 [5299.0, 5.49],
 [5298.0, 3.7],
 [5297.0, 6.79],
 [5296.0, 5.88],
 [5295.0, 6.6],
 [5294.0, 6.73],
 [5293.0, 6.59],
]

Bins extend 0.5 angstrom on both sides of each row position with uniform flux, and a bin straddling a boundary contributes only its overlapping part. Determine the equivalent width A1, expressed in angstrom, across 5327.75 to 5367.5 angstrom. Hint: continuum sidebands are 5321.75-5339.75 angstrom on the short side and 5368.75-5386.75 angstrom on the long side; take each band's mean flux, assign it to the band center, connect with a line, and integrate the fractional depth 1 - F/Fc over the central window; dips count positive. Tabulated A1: -1.4 angstrom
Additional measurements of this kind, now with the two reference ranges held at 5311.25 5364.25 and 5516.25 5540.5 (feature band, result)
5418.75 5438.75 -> -1.9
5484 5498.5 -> 0.1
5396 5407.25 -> 1.7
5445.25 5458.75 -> 0.2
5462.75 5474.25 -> -0.4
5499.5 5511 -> -0.2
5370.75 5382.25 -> -0.1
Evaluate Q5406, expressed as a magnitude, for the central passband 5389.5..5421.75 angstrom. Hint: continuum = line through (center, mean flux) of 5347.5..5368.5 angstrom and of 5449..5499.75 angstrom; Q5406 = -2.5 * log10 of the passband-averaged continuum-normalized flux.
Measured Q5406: 0.09 mag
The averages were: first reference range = 6.36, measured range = 5.78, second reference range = 6.15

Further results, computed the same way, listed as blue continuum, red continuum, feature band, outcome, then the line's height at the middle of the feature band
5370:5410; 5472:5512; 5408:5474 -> -0.07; 5.95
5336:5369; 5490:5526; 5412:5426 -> -0.05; 6.15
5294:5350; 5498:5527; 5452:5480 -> -0.03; 6.01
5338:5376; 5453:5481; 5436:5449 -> -0.05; 6.19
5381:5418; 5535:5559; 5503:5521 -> 0.12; 6.48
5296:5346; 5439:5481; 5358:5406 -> 0.03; 6.12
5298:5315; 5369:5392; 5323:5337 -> 0.11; 6.18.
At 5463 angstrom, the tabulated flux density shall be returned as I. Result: 5.71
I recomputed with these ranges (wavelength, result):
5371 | 5.61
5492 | 5.19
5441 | 6.9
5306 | 6.99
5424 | 6.73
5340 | 6.23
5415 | 6.18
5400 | 5.96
